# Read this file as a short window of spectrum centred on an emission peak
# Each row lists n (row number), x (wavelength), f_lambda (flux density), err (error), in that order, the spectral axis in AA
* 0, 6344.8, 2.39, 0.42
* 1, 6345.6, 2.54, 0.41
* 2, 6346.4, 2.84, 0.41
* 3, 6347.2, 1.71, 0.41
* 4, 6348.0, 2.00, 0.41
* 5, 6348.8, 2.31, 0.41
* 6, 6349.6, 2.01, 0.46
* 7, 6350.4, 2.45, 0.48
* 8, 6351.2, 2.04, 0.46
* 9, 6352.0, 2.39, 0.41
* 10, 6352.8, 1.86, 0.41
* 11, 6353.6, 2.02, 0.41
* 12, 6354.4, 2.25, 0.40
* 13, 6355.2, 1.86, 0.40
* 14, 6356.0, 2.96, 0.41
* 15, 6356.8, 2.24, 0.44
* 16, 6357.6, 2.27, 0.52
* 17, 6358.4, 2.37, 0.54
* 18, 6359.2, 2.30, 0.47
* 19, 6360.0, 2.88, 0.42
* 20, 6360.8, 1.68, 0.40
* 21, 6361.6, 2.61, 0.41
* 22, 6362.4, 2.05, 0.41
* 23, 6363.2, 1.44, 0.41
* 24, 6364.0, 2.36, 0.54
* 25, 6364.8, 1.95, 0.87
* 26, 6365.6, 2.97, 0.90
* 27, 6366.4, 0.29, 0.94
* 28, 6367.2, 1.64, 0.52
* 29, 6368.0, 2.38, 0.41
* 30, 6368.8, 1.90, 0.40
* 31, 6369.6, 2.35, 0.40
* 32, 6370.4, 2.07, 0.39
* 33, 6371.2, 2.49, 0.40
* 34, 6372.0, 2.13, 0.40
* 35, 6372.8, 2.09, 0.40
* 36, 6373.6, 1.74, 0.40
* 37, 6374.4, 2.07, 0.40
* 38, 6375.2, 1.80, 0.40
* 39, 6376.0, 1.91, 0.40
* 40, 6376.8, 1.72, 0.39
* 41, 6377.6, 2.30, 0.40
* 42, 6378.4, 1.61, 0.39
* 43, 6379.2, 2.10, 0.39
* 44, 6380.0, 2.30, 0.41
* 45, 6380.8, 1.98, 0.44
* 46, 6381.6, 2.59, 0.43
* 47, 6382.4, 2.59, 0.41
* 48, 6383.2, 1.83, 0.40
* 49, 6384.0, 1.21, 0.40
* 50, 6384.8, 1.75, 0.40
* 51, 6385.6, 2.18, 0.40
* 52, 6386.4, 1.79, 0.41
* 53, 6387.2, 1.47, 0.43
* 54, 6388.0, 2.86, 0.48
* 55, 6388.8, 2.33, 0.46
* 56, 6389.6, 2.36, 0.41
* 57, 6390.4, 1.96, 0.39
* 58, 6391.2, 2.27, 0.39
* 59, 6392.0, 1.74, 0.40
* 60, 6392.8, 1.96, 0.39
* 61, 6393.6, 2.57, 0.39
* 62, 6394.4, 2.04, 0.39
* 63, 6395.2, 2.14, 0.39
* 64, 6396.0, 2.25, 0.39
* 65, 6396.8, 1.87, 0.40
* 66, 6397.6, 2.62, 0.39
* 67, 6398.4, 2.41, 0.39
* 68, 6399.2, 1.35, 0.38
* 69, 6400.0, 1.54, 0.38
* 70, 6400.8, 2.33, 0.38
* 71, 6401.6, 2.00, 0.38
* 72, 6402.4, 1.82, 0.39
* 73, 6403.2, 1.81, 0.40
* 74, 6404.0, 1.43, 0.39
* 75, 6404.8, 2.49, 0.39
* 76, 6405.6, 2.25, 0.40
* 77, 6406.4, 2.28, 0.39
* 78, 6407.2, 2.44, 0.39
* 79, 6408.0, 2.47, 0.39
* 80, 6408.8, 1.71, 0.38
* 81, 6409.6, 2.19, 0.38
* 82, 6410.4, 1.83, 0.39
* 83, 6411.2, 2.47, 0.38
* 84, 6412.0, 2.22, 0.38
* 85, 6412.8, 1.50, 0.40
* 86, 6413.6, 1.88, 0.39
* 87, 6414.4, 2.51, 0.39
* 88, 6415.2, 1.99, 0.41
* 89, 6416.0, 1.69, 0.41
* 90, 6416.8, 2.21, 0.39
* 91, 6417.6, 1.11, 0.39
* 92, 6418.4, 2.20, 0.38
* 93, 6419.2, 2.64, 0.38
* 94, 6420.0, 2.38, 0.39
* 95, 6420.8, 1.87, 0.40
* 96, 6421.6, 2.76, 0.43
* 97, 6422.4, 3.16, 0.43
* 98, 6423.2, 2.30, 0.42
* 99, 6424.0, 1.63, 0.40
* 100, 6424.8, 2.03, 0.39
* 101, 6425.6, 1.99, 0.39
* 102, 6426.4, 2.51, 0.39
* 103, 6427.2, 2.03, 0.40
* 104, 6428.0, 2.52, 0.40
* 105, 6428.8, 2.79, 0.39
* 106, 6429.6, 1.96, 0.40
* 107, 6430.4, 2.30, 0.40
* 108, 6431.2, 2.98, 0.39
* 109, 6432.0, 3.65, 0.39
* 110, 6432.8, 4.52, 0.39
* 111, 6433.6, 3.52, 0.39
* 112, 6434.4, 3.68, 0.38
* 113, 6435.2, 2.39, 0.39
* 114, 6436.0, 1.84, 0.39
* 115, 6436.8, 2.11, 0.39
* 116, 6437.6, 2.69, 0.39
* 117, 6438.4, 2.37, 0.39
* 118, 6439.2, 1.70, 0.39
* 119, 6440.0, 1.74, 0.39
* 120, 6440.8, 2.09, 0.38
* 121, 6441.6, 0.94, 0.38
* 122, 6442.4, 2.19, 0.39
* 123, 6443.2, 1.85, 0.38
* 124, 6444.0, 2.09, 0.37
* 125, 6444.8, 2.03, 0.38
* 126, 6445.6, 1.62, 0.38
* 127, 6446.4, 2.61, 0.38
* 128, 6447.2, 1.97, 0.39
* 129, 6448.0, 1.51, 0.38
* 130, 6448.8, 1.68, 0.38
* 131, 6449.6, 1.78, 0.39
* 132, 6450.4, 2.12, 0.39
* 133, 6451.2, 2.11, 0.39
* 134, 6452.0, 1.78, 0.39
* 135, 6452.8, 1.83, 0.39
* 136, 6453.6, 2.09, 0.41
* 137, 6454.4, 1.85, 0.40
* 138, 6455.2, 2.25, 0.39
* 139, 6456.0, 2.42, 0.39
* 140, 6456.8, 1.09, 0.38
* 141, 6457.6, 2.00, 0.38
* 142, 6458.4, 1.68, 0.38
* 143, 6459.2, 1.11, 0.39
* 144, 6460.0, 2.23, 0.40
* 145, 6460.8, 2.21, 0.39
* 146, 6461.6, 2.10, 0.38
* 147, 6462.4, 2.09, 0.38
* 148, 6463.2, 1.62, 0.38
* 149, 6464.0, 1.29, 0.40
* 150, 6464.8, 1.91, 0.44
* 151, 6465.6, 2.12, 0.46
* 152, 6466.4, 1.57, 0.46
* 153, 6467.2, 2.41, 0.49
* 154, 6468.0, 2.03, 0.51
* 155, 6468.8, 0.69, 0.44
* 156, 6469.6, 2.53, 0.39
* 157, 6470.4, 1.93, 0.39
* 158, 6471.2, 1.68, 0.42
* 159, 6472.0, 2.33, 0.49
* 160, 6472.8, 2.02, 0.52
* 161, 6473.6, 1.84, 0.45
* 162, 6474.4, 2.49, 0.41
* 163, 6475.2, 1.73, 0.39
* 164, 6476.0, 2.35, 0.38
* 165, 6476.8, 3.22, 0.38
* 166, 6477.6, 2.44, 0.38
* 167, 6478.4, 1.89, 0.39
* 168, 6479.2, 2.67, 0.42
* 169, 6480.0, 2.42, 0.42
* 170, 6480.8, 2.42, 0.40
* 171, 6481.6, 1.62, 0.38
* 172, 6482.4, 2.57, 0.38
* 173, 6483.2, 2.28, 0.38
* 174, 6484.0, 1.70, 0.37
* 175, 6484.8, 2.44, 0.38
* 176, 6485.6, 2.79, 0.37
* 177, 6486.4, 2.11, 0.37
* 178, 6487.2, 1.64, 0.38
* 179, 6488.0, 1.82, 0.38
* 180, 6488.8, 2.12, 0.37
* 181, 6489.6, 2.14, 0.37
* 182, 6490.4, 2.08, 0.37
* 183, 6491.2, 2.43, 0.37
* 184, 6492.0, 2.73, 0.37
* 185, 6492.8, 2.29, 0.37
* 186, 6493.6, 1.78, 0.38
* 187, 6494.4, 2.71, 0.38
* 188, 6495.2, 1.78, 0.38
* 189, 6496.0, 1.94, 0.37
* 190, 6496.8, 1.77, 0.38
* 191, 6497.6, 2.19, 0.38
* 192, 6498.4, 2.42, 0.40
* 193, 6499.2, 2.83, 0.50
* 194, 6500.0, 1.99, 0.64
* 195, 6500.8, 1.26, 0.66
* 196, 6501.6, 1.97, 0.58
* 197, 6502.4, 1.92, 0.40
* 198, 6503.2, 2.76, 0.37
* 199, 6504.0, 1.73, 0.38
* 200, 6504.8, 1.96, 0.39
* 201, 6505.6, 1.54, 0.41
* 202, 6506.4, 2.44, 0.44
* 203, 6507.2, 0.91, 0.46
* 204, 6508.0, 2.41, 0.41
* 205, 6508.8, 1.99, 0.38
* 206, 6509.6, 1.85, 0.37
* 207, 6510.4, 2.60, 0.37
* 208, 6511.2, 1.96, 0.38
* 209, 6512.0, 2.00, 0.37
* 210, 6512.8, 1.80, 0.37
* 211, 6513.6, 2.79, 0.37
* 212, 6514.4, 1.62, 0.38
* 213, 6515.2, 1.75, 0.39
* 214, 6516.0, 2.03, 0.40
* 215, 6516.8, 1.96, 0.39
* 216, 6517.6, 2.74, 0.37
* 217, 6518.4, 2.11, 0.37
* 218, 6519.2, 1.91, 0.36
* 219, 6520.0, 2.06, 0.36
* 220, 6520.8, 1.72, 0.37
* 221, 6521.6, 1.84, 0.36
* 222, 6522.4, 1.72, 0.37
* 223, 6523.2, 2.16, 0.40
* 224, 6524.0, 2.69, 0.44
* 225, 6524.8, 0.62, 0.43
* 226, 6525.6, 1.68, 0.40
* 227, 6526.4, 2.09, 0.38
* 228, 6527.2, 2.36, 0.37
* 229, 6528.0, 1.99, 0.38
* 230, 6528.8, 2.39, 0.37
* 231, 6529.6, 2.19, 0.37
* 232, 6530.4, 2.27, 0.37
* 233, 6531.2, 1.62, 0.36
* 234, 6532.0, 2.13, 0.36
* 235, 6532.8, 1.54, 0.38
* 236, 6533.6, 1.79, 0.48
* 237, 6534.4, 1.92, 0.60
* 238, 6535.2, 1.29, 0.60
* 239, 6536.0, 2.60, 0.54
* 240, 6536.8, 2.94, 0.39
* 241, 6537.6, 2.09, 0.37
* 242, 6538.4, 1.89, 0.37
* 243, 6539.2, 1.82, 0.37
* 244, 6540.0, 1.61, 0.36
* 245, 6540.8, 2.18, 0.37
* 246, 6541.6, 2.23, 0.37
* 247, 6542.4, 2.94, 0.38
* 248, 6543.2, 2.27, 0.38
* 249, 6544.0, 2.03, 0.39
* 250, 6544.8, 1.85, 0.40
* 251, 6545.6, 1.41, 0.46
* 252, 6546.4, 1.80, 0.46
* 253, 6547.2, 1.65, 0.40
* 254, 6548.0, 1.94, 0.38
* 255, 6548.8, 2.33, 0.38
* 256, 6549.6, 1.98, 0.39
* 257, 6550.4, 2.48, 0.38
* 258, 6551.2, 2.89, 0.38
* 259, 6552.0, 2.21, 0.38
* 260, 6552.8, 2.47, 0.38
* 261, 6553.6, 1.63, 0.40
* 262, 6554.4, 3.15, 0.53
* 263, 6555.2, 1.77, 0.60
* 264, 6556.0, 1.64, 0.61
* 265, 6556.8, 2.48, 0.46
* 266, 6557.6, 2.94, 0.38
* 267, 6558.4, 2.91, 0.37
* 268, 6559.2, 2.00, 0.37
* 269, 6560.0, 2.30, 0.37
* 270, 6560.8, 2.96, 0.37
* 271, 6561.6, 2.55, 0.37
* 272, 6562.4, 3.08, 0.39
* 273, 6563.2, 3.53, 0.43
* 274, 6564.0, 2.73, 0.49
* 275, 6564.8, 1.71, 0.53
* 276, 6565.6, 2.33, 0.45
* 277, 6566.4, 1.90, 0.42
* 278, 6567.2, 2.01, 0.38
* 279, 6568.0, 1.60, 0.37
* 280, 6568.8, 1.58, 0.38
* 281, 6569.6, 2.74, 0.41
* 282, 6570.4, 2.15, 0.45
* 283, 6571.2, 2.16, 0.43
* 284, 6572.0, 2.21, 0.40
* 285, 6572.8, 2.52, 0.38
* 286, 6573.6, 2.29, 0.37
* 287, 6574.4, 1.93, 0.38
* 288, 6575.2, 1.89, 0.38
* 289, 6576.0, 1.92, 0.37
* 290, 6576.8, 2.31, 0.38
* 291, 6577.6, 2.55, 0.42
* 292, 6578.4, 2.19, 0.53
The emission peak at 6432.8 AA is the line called Hbeta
